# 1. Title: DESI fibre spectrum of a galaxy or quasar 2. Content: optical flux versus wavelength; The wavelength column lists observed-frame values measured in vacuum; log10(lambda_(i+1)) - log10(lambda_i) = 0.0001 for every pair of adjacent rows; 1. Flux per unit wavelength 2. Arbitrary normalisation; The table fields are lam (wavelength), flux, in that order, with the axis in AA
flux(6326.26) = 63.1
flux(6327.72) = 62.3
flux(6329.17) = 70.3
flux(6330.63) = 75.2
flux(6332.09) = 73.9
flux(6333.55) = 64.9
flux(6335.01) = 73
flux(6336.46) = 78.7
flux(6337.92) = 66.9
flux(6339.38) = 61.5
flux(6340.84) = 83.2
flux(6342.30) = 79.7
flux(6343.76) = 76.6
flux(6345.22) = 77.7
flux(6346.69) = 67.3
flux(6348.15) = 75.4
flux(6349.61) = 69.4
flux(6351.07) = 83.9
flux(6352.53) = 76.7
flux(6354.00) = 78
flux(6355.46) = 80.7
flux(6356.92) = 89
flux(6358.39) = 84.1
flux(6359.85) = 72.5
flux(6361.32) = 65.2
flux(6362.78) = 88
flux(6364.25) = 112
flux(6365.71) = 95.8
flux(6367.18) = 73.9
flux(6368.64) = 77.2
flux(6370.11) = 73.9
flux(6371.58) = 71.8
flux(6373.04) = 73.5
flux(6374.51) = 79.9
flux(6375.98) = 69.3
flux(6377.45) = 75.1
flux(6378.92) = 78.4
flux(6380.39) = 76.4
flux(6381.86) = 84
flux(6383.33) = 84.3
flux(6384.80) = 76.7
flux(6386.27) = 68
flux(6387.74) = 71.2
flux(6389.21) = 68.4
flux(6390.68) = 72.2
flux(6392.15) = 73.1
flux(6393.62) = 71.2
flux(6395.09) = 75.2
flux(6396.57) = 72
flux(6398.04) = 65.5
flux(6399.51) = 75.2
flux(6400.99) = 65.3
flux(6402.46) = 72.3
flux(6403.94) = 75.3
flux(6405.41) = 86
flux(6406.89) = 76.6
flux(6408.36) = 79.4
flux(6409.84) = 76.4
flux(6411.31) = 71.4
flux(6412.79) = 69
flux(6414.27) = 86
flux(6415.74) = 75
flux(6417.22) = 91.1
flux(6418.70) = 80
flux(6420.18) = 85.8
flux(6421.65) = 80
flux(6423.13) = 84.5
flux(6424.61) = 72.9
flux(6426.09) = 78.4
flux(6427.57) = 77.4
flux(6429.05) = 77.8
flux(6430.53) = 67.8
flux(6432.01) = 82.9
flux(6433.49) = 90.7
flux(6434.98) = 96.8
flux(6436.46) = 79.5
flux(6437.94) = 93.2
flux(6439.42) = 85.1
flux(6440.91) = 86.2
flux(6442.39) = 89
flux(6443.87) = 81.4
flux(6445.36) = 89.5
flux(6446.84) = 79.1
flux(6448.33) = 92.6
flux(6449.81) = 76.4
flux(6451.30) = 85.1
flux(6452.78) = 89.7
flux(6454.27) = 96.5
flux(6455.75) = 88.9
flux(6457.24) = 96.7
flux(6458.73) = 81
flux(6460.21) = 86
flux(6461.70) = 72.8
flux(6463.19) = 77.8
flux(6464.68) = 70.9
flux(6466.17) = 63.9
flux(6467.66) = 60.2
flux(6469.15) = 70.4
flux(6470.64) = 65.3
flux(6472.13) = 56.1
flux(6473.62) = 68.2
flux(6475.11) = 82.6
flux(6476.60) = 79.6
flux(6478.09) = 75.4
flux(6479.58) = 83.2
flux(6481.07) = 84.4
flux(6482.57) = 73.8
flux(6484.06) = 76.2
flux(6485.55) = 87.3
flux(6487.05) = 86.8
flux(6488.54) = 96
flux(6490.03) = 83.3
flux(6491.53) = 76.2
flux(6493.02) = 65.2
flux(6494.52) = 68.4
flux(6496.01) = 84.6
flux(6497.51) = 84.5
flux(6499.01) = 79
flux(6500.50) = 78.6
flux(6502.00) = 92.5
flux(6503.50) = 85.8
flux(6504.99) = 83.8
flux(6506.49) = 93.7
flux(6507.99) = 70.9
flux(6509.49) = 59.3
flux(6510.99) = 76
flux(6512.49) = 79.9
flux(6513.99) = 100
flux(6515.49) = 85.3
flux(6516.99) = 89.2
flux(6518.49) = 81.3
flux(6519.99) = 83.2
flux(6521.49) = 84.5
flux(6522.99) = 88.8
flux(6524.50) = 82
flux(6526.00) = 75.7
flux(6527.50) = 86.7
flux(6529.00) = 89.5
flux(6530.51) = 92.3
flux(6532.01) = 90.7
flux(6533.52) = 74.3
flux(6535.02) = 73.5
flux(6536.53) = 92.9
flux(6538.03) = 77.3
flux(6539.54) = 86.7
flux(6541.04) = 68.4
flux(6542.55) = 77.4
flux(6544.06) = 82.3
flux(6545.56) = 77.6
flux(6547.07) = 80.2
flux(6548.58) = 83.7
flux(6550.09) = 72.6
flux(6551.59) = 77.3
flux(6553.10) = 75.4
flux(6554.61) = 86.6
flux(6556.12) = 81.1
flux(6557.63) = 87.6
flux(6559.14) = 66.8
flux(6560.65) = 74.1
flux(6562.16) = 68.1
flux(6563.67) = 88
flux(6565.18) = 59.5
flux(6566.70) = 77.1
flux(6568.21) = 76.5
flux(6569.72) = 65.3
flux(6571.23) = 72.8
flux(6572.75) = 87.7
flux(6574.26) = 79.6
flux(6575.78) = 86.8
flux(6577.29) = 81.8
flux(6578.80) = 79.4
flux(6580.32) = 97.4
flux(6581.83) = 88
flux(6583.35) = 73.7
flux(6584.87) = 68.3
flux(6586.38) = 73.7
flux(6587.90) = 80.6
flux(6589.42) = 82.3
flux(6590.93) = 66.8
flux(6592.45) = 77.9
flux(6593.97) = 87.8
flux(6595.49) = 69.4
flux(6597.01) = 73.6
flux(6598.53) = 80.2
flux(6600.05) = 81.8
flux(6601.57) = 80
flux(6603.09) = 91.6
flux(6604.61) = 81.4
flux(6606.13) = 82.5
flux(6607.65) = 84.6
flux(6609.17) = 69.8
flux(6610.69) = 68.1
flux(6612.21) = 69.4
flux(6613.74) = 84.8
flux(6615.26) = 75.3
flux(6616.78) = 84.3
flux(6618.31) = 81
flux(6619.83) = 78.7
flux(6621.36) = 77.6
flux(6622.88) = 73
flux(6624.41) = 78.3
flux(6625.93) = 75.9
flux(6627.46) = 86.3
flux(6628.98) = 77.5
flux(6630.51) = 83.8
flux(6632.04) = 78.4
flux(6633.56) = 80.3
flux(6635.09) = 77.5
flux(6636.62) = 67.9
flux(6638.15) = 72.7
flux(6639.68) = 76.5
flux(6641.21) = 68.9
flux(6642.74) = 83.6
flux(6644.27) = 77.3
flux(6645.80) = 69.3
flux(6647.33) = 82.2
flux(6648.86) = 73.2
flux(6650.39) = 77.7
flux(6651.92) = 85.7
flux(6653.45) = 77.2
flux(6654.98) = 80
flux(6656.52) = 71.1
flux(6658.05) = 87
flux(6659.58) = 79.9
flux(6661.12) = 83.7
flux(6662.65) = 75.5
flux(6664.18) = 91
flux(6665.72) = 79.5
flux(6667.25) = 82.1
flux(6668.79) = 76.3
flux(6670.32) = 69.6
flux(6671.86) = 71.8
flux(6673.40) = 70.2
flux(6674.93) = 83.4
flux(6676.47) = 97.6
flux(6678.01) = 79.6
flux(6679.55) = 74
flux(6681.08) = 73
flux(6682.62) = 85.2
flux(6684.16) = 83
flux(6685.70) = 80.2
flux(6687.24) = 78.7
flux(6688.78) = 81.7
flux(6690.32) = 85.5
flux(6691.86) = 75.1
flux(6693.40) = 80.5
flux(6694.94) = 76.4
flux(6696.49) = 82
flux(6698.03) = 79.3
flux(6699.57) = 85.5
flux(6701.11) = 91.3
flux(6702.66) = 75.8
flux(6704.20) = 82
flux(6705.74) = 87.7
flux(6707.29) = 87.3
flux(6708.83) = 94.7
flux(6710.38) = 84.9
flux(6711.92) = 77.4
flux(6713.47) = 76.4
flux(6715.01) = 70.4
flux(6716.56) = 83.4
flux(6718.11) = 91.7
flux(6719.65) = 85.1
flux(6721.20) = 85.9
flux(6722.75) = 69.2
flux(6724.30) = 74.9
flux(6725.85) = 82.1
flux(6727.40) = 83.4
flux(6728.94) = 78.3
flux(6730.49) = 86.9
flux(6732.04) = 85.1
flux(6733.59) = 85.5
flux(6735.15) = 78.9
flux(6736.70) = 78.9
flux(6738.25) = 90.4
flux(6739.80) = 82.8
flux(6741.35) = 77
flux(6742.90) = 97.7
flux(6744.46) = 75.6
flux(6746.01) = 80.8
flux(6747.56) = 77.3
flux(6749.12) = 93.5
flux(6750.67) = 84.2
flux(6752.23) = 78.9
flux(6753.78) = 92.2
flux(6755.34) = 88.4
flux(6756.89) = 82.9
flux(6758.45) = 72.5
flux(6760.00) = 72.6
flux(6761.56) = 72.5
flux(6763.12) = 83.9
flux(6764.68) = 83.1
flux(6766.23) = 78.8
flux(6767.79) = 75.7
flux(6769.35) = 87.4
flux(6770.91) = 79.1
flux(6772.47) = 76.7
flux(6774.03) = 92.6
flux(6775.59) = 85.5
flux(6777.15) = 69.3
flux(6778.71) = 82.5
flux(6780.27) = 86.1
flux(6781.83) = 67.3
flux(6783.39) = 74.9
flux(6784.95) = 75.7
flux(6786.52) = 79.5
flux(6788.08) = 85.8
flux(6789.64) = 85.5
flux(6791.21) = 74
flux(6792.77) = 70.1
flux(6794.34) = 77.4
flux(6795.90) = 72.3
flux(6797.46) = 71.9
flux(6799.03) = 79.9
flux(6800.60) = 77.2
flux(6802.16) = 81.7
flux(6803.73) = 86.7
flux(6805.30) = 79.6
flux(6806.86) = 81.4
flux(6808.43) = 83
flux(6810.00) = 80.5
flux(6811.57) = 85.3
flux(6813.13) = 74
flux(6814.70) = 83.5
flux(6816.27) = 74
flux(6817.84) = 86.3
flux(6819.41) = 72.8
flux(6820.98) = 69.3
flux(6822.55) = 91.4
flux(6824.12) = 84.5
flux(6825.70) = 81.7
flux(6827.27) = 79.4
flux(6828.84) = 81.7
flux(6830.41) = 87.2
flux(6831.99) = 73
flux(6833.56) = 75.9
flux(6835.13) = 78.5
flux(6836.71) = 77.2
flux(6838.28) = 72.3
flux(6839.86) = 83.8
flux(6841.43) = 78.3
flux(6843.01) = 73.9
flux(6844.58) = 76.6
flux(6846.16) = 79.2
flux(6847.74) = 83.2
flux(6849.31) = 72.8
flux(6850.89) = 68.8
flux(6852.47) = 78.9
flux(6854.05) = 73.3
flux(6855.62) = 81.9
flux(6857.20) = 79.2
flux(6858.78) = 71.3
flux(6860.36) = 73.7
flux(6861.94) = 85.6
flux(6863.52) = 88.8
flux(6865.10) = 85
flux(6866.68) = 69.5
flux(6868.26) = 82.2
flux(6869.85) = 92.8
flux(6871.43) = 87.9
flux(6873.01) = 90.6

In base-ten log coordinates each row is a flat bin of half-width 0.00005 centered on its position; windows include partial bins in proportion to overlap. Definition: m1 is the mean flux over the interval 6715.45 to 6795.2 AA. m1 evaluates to 81.1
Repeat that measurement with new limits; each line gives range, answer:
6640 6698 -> 79.1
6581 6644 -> 77.9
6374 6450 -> 78.6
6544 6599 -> 78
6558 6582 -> 78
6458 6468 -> 73.7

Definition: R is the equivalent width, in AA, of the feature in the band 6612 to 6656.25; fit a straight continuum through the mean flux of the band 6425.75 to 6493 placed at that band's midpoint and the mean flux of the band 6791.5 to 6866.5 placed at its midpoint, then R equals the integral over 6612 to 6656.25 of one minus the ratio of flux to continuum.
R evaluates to 1.1 AA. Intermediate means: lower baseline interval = 80.7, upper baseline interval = 78.7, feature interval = 77.7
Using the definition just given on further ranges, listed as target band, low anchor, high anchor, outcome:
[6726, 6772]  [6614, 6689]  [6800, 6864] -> -1.9 AA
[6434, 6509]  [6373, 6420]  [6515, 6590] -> -3.1 AA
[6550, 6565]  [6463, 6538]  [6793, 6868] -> 0.4 AA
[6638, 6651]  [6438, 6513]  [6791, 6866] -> 0.6 AA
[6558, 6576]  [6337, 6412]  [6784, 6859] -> 0.5 AA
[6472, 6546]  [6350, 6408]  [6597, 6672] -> -3.3 AA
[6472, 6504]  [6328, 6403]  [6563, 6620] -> -1.1 AA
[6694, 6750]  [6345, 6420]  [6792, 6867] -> -3.1 AA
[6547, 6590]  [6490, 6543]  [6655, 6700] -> 1.5 AA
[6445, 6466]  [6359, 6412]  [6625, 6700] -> -1.9 AA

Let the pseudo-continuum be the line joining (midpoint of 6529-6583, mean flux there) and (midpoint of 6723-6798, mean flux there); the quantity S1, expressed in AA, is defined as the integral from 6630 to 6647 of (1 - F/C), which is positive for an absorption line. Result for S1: 0.8 AA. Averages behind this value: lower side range 79.7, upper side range 80.5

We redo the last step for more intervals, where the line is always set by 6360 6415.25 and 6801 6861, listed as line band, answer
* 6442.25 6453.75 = -1.3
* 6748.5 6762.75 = -0.6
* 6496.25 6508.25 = -1.1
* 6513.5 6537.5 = -2.6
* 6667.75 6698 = -0.5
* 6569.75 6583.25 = -0.9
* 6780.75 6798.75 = 0.6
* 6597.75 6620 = -0.6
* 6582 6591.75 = 0.3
